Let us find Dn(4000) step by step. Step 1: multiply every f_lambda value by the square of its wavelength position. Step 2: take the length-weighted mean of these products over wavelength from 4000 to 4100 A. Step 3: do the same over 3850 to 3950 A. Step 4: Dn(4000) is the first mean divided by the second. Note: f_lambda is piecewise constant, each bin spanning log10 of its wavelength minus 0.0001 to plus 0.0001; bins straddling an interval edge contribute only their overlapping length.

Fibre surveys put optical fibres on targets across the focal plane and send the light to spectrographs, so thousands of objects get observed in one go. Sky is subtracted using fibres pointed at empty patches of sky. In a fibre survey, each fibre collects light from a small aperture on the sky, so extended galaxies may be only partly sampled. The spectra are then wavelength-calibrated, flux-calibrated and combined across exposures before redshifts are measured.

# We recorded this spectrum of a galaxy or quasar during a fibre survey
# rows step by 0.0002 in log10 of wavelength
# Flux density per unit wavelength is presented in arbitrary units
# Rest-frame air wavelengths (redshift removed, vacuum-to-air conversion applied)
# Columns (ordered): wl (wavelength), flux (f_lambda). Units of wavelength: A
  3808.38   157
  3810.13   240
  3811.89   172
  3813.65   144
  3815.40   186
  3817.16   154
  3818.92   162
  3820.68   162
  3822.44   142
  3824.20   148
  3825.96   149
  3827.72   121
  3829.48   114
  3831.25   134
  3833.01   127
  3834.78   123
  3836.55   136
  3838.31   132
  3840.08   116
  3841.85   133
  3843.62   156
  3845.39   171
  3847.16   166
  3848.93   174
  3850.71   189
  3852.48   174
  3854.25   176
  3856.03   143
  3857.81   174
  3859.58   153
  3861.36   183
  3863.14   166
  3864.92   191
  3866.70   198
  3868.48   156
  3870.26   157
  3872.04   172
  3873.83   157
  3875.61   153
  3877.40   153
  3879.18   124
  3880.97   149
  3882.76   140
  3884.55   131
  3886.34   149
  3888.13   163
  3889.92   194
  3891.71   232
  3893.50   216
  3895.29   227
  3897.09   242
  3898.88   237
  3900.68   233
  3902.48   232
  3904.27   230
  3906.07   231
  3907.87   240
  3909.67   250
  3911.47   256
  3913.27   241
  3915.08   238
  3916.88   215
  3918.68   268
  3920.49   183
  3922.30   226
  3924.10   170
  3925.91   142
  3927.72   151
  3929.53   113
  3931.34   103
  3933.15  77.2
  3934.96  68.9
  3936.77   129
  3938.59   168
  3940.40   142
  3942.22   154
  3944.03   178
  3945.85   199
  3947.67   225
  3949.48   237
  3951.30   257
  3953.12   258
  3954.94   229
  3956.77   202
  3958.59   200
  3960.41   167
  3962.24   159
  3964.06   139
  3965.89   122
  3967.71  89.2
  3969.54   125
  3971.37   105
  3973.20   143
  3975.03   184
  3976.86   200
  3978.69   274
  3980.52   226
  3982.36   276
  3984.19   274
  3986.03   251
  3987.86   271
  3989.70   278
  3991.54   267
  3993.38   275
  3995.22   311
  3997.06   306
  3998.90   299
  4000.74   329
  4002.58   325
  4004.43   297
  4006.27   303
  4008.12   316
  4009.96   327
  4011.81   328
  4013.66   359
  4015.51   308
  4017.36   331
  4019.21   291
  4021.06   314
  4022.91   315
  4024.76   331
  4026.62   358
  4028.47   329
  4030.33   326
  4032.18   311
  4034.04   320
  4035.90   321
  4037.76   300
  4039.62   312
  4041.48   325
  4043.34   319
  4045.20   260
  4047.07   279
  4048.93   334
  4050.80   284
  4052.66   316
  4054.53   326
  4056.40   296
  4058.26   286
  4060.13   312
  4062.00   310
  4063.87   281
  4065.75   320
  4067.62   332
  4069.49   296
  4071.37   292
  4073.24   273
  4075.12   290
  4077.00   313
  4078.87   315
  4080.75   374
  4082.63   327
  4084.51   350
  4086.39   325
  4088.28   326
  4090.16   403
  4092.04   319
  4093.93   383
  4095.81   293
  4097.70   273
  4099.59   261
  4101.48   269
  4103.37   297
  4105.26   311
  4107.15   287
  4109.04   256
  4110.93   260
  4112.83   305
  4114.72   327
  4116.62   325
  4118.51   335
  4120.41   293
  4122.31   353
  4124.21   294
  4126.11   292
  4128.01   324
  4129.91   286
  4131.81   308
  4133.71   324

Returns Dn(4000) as 1.9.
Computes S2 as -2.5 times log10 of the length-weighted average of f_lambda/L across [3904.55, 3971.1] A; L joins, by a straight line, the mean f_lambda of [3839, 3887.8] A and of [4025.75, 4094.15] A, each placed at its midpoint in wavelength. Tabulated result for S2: 0.19 mag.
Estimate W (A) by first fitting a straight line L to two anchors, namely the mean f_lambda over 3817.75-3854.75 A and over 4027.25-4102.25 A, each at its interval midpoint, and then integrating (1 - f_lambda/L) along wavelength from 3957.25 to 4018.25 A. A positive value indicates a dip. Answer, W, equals 2.9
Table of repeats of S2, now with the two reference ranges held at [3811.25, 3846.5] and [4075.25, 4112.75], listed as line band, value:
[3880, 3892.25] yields 0.11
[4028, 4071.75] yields -0.09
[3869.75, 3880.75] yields 0.14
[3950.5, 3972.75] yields 0.31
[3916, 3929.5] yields 0.08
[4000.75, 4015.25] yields -0.24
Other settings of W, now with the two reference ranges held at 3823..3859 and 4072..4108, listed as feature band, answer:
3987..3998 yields -1.5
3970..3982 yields 2.4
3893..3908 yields -3.5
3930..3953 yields 5.6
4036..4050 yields -1.1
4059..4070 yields -0.4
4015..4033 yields -3.4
